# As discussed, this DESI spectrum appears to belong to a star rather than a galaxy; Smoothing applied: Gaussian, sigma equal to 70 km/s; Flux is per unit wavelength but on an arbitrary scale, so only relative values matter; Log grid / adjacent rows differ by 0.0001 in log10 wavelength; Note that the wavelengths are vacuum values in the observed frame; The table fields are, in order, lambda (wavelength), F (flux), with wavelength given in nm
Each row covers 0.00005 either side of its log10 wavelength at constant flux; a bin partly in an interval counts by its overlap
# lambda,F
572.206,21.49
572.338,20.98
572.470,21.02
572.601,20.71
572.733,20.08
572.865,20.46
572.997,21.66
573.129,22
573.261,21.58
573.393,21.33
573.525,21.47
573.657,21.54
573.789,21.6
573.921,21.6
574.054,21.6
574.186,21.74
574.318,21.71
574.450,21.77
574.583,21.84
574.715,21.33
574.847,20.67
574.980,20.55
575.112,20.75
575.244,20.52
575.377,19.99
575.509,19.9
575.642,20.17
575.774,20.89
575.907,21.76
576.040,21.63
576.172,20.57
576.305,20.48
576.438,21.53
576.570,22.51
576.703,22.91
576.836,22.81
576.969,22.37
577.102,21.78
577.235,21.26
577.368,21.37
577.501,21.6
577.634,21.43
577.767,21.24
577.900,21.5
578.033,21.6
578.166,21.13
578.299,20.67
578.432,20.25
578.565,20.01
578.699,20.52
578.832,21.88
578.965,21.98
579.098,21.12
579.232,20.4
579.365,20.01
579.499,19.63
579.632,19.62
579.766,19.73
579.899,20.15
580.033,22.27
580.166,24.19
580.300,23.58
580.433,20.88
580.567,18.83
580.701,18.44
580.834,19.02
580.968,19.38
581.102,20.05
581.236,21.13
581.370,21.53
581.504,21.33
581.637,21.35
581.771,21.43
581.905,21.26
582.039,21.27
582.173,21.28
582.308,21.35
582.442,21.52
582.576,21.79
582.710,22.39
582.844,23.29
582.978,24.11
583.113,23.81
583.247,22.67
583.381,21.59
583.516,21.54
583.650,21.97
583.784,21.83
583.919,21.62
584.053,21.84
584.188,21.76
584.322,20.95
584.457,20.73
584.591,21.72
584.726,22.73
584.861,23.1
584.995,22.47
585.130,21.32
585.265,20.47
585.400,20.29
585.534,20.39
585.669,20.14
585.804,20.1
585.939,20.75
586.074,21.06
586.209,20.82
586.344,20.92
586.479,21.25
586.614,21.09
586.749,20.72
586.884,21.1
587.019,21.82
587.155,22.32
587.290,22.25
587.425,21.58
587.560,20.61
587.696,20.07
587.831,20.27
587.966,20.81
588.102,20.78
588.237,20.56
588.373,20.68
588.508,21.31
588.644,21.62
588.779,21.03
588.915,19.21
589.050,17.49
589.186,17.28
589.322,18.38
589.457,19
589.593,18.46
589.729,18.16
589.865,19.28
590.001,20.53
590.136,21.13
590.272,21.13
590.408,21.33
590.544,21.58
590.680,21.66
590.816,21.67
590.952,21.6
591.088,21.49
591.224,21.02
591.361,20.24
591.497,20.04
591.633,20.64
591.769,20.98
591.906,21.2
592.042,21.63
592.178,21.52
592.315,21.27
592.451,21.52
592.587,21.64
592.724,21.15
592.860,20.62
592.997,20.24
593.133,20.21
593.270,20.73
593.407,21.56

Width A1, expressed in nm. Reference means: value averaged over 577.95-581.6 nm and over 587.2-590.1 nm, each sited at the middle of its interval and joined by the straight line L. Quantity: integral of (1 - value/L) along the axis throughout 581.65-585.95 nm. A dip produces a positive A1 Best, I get -0.269 nm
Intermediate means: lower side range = 20.7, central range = 21.7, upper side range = 20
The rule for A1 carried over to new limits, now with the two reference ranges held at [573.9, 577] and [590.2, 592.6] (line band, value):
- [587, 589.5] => 0.10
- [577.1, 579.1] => 0.01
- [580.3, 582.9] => 0.04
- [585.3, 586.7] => 0.04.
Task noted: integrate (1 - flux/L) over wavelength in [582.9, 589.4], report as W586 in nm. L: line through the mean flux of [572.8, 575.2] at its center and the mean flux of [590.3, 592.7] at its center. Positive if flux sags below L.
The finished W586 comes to 0.06 nm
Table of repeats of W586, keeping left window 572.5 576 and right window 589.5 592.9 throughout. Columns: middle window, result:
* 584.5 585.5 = -0.03 nm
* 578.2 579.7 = 0.03 nm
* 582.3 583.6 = -0.09 nm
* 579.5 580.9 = 0.03 nm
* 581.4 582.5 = -0.02 nm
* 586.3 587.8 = -0.02 nm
